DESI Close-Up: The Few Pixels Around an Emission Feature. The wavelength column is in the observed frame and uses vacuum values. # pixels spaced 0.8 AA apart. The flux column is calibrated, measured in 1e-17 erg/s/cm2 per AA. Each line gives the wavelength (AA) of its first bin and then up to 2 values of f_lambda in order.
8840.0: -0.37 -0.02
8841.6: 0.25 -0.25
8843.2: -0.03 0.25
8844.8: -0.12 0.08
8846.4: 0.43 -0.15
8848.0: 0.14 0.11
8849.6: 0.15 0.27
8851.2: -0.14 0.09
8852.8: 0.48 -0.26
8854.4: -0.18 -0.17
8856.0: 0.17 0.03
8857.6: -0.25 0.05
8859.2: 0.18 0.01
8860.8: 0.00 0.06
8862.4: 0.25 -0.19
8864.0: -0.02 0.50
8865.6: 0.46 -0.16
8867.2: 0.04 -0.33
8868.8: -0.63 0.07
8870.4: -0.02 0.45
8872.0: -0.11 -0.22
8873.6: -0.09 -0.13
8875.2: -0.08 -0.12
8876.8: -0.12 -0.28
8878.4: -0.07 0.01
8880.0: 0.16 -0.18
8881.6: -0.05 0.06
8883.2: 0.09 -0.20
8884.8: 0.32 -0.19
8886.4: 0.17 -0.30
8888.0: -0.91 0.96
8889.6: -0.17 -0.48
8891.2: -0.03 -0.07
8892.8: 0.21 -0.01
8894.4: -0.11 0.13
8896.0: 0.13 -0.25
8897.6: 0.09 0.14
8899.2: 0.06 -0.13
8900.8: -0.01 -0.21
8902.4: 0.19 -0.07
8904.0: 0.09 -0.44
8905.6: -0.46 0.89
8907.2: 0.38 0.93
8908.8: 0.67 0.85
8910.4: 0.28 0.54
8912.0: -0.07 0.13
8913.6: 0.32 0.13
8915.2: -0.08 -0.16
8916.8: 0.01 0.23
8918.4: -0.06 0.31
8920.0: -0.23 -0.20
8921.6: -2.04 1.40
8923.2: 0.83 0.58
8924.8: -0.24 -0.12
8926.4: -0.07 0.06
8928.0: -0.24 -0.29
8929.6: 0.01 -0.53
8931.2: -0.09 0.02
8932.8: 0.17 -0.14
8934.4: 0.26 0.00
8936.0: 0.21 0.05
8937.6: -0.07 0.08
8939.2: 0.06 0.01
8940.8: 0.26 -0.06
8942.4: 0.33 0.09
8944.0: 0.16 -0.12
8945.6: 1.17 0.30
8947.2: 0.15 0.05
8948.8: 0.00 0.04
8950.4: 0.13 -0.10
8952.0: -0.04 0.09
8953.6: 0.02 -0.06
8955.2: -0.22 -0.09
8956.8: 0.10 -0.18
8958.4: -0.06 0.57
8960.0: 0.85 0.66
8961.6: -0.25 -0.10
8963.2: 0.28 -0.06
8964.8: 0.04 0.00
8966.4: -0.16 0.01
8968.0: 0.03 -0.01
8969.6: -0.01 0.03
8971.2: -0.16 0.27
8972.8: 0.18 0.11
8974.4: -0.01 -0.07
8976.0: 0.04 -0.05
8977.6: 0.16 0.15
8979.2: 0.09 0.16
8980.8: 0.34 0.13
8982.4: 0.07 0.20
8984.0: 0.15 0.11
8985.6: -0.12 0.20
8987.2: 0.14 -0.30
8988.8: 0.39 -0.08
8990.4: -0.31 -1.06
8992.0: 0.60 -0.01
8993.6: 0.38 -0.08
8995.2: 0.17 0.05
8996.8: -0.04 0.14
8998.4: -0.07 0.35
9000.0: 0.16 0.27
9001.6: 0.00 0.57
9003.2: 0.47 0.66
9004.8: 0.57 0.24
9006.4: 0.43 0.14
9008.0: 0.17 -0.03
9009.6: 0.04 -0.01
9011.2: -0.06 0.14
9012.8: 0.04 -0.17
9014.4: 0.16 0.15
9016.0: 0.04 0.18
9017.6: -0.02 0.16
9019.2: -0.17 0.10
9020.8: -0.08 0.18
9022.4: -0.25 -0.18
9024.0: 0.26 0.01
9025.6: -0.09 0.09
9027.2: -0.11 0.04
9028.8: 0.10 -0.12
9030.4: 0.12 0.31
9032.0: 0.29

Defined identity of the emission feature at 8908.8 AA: Hbeta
